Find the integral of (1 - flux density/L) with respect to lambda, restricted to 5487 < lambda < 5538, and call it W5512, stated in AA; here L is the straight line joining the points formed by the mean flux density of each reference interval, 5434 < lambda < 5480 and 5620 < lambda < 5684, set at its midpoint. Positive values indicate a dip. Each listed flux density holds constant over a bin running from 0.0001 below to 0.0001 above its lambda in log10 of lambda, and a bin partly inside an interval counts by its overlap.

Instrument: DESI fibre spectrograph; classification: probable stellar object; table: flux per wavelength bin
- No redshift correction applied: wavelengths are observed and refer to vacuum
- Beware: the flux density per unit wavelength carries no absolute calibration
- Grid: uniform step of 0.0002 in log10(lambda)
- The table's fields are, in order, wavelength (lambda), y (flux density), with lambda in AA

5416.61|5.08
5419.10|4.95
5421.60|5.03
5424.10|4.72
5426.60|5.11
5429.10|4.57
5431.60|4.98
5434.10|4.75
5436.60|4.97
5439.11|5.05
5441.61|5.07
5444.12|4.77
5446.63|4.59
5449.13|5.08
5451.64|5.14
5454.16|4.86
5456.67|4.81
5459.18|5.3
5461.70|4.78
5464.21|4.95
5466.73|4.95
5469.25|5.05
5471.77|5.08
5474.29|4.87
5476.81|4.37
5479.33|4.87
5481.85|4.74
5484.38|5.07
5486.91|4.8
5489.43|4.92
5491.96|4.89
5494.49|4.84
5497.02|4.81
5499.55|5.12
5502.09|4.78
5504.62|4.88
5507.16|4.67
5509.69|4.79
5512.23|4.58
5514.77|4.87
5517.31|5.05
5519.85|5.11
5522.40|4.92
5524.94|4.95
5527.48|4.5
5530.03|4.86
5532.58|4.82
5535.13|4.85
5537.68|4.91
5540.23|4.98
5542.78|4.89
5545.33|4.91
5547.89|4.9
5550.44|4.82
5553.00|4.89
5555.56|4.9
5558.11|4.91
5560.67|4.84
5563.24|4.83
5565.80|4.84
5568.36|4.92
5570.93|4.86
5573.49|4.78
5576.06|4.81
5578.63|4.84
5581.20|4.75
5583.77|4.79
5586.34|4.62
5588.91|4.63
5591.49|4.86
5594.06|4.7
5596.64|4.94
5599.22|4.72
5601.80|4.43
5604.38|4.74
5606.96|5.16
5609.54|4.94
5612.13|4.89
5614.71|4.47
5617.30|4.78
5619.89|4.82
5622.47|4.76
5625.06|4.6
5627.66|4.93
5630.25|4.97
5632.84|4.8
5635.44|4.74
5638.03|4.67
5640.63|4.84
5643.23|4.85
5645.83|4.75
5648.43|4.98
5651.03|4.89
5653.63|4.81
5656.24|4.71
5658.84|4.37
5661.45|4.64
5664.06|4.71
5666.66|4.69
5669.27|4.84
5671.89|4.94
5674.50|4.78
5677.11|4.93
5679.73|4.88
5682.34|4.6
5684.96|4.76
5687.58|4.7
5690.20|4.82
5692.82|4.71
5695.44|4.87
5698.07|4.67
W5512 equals 0.2 AA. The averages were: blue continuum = 4.92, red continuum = 4.78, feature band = 4.85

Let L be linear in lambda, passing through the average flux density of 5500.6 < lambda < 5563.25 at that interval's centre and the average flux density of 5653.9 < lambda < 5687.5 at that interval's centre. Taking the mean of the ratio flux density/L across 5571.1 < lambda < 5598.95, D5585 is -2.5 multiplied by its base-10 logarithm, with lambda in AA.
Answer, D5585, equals 0.01 mag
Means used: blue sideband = 4.86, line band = 4.77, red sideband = 4.74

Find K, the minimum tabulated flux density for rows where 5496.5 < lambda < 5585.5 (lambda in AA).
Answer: 4.5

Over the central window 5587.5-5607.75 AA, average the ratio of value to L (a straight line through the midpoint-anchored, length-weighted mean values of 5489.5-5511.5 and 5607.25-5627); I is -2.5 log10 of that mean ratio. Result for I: 0.01 mag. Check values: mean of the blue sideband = 4.84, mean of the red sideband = 4.78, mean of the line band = 4.76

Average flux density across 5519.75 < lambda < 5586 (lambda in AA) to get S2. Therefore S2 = 4.85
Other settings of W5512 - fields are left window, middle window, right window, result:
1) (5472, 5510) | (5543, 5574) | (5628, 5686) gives -0.4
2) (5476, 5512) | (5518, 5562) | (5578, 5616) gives -0.8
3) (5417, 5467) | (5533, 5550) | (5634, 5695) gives -0.2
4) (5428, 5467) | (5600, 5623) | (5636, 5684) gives 0.1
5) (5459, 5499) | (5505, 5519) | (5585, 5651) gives 0.2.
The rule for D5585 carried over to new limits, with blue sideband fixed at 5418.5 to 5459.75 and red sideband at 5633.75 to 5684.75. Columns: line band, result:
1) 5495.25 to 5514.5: 0.01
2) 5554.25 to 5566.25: -0.01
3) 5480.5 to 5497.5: 0.00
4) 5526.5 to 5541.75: 0.01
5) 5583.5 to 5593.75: 0.02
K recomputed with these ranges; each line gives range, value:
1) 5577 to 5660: 4.37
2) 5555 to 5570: 4.83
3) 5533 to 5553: 4.82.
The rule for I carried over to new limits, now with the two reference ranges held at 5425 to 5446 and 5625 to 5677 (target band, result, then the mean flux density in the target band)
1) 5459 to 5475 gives -0.02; 4.98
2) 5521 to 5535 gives 0.01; 4.81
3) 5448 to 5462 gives -0.03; 5.01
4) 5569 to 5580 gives 0.00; 4.83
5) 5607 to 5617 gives 0.00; 4.82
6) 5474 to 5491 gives 0.01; 4.81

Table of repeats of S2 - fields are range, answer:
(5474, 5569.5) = 4.85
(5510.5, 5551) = 4.87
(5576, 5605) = 4.73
